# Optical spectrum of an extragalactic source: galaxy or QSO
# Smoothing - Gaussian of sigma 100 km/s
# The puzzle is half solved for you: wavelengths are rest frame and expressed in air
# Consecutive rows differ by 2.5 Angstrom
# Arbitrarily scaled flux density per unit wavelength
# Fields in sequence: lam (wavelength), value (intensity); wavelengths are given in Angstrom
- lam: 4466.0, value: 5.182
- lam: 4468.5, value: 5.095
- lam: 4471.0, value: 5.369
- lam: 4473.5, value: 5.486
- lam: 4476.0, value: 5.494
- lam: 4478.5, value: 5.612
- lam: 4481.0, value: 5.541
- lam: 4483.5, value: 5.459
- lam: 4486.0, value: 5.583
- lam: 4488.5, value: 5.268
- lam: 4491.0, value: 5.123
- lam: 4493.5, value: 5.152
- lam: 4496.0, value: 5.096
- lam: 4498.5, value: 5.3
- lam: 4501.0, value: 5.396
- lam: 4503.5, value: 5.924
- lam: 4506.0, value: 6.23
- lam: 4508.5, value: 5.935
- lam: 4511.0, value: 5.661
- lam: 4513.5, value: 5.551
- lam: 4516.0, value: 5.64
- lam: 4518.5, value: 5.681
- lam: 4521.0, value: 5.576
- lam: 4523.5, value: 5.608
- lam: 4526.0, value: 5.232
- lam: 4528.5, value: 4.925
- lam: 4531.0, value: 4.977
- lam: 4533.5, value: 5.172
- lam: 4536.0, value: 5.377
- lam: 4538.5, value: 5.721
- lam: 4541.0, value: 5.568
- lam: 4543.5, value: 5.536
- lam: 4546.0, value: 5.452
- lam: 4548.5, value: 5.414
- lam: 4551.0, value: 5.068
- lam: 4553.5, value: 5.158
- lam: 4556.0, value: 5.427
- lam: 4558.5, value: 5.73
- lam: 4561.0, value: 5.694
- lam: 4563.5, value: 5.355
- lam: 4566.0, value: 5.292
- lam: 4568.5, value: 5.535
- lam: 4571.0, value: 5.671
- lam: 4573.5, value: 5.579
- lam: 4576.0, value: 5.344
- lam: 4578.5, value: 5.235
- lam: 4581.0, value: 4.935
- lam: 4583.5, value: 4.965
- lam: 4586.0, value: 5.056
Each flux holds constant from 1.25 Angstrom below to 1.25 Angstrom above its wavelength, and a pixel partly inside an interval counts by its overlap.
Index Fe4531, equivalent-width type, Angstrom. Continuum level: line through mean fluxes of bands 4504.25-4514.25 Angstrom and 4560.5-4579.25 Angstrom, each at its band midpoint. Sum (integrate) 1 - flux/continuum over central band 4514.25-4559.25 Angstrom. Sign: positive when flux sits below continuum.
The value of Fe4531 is 2.2 Angstrom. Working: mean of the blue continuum 5.86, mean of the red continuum 5.46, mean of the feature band 5.4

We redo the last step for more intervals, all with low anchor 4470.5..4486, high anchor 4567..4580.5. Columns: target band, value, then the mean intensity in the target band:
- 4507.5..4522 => -0.5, 5.67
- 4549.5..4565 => 0.1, 5.4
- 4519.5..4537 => 0.6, 5.27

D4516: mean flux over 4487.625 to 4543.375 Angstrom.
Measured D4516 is 5.46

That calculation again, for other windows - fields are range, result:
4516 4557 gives 5.38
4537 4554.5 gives 5.42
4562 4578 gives 5.46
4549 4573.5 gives 5.44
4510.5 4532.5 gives 5.42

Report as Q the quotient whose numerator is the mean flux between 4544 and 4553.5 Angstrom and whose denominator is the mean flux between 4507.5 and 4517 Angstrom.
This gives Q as 0.9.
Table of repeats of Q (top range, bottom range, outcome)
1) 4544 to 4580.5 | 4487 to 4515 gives 0.98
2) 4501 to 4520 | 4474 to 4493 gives 1.06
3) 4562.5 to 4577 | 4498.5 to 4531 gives 0.98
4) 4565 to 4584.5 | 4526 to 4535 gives 1.05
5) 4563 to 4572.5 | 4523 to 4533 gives 1.06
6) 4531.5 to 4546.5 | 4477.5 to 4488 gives 0.99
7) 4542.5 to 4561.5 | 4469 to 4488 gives 0.99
